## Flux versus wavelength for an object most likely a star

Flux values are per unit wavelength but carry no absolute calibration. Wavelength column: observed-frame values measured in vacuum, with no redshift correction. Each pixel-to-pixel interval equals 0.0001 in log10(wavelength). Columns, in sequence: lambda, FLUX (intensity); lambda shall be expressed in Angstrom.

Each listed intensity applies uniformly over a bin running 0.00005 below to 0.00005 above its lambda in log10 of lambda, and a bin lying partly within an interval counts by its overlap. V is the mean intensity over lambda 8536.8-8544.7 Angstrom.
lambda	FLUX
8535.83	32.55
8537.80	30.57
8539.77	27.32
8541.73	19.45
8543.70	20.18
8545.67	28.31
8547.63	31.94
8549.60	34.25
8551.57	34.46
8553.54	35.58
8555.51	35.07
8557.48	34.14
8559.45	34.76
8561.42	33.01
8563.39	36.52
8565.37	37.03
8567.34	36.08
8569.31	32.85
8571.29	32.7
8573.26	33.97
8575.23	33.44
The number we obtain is 24.4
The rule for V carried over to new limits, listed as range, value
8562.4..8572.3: 35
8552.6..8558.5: 34.9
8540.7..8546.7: 22.8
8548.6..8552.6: 34.3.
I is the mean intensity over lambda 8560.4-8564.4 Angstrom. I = 34.7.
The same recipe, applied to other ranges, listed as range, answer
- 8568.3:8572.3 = 32.8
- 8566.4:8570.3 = 34.4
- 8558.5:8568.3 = 35.5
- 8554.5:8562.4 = 34.3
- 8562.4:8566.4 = 36.7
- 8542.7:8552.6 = 29.8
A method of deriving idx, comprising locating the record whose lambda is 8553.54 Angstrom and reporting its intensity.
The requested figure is 35.58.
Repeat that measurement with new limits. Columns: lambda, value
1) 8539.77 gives 27.32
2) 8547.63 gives 31.94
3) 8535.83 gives 32.55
